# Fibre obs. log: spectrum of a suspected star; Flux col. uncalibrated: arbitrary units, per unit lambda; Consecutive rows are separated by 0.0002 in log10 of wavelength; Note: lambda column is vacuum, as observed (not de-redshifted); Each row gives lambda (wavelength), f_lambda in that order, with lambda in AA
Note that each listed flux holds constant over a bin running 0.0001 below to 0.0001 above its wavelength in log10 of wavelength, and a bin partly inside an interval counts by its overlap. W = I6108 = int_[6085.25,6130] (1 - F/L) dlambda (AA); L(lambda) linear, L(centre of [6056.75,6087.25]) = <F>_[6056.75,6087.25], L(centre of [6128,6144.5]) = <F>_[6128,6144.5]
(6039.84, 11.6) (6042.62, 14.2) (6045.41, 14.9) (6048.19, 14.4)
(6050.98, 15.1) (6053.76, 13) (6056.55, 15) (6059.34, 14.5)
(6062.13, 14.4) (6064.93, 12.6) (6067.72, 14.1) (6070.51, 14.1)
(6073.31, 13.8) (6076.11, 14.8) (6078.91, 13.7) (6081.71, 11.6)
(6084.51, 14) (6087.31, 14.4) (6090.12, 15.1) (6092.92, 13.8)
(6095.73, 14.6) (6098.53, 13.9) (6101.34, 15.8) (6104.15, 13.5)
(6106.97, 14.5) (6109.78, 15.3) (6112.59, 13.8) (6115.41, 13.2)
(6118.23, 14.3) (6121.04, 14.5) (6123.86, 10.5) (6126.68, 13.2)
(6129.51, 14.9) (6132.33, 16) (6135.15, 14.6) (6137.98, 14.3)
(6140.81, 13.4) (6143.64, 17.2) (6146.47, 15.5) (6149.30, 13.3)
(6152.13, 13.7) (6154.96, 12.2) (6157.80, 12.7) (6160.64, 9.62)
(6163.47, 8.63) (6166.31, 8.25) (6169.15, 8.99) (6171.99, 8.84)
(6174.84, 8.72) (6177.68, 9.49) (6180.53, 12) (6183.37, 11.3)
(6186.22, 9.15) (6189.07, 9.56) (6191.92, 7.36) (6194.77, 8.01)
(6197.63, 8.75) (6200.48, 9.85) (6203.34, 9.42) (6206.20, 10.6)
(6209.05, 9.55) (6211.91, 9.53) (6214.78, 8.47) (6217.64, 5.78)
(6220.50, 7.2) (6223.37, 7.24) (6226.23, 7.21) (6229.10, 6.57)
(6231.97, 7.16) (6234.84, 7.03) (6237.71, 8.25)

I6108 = 1.2 AA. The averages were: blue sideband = 13.8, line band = 14.1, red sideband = 15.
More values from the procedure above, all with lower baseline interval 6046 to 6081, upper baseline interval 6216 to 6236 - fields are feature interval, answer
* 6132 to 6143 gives -3.86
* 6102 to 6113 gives -2.06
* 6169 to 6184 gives -1.37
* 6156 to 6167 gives -0.23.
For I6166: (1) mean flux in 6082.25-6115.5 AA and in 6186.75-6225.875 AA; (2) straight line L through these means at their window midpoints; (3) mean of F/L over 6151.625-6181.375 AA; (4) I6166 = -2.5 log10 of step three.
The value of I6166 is 0.06 mag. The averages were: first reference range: 14.3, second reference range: 8.54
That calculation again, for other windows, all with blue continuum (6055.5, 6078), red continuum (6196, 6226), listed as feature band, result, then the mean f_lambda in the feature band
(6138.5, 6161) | -0.240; 13.7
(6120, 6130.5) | -0.111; 13.2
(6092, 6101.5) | -0.113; 14.4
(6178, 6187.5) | -0.108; 10.7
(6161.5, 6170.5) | 0.186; 8.69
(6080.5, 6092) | -0.035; 13.8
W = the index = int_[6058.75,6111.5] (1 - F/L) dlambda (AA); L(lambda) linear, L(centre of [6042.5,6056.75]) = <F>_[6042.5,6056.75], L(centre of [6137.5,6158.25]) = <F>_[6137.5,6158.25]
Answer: 0.6 AA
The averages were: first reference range 14.4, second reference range 14.1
